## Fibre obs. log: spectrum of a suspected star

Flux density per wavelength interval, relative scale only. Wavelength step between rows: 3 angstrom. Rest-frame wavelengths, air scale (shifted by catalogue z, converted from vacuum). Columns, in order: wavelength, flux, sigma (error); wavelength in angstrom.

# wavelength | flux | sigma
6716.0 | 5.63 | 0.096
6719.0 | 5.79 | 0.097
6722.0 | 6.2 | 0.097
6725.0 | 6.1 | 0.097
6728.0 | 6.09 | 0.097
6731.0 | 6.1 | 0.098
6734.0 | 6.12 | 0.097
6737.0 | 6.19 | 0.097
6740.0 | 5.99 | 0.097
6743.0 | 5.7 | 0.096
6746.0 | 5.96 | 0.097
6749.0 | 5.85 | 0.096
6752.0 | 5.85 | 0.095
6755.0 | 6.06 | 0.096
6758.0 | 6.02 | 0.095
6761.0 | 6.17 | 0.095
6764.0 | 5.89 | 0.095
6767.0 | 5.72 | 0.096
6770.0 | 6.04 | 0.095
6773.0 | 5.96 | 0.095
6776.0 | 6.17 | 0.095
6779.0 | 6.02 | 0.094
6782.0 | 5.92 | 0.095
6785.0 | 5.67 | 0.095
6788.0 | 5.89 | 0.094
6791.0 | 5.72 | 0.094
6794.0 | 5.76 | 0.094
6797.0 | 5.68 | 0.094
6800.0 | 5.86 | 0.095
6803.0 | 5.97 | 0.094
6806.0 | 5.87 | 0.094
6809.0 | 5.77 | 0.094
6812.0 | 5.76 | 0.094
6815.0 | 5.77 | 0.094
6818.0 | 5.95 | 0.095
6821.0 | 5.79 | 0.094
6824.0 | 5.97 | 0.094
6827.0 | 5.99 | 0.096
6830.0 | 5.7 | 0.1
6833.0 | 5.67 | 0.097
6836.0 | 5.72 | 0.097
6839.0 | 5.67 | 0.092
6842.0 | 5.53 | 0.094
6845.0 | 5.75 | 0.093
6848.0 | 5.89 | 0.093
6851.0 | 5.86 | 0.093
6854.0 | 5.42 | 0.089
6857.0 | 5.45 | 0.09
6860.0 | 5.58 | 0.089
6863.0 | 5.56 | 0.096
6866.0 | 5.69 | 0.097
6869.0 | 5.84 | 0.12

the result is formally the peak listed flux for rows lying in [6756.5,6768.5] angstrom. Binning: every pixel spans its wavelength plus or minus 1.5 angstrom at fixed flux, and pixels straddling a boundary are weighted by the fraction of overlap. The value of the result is 6.17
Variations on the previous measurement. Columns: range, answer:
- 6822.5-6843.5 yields 5.99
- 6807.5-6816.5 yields 5.77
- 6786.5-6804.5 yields 5.97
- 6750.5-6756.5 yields 6.06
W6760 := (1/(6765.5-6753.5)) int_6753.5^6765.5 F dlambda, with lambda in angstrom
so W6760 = 6.03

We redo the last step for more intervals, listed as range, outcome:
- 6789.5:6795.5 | 5.74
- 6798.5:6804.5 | 5.92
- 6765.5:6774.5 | 5.91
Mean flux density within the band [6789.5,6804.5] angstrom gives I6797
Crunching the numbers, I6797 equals 5.8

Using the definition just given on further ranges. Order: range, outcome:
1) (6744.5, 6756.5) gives 5.93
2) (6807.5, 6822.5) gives 5.81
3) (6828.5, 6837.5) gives 5.7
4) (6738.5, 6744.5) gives 5.84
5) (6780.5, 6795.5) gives 5.79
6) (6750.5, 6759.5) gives 5.98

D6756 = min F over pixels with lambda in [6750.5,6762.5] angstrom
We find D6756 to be 5.85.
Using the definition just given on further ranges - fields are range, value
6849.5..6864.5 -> 5.42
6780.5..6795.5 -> 5.67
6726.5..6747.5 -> 5.7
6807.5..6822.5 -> 5.76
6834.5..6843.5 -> 5.53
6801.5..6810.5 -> 5.77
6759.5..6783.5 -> 5.72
